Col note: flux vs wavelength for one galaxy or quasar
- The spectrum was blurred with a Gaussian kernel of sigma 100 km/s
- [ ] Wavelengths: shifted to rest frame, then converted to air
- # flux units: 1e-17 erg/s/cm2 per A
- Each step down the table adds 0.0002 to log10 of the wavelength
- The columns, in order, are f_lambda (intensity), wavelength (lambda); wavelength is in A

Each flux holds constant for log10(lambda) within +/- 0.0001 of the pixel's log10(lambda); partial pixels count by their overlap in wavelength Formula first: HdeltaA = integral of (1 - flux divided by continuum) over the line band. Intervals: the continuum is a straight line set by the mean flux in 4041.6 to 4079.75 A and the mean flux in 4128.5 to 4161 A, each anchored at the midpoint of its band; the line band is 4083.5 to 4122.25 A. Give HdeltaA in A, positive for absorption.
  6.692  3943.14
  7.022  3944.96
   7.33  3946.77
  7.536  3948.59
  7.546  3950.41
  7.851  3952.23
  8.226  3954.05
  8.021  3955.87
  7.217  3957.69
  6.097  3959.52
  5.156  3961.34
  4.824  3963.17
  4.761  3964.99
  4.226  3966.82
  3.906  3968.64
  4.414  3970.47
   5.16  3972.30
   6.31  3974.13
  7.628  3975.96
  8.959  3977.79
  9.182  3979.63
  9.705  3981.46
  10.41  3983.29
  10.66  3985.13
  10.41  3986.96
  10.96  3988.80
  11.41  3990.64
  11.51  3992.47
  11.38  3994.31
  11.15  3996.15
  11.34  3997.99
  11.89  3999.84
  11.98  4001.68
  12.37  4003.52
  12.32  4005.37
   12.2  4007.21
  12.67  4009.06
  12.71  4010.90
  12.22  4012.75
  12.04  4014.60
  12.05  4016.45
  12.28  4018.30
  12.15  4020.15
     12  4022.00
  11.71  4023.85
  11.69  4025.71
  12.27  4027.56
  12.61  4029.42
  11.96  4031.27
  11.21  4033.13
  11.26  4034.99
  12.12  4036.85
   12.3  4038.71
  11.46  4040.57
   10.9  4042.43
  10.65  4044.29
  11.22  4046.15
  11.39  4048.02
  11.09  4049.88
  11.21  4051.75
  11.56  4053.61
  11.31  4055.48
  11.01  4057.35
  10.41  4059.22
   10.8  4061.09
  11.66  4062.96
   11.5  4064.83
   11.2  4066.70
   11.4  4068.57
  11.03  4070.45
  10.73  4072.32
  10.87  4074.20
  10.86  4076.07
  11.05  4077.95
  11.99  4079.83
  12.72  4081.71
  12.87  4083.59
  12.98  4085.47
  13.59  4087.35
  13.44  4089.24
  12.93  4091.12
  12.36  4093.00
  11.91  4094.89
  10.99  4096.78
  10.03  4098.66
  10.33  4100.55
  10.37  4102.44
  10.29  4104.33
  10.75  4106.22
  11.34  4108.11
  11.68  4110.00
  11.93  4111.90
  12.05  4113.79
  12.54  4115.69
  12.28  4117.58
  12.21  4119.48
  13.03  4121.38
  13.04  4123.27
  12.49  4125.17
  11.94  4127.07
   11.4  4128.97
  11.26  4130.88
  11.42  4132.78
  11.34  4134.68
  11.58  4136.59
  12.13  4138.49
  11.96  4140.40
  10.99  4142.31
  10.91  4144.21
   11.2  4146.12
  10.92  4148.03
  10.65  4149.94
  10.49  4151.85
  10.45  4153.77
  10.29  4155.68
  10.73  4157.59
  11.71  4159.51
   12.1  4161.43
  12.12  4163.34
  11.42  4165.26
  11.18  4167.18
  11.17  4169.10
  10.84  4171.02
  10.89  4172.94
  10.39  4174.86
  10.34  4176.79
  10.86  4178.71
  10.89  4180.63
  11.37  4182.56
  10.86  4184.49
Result -2.59 A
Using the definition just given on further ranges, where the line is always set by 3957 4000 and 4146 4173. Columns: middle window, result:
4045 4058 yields -2.6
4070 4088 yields -3.8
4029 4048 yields -4.9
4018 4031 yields -4.6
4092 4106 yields -1.1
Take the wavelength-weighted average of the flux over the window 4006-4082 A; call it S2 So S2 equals 11.6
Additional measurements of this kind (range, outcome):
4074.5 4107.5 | 11.7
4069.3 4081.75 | 11.2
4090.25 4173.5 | 11.4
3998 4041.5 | 12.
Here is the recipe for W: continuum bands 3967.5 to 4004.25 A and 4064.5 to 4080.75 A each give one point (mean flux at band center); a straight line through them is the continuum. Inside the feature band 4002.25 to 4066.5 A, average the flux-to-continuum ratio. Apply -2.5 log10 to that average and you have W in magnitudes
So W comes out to -0.13 mag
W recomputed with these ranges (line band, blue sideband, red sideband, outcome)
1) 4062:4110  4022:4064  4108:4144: 0.01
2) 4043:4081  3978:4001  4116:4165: 0.00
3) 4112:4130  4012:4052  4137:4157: -0.10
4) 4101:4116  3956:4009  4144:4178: -0.09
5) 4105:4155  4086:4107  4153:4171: -0.02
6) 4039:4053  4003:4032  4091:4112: 0.06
